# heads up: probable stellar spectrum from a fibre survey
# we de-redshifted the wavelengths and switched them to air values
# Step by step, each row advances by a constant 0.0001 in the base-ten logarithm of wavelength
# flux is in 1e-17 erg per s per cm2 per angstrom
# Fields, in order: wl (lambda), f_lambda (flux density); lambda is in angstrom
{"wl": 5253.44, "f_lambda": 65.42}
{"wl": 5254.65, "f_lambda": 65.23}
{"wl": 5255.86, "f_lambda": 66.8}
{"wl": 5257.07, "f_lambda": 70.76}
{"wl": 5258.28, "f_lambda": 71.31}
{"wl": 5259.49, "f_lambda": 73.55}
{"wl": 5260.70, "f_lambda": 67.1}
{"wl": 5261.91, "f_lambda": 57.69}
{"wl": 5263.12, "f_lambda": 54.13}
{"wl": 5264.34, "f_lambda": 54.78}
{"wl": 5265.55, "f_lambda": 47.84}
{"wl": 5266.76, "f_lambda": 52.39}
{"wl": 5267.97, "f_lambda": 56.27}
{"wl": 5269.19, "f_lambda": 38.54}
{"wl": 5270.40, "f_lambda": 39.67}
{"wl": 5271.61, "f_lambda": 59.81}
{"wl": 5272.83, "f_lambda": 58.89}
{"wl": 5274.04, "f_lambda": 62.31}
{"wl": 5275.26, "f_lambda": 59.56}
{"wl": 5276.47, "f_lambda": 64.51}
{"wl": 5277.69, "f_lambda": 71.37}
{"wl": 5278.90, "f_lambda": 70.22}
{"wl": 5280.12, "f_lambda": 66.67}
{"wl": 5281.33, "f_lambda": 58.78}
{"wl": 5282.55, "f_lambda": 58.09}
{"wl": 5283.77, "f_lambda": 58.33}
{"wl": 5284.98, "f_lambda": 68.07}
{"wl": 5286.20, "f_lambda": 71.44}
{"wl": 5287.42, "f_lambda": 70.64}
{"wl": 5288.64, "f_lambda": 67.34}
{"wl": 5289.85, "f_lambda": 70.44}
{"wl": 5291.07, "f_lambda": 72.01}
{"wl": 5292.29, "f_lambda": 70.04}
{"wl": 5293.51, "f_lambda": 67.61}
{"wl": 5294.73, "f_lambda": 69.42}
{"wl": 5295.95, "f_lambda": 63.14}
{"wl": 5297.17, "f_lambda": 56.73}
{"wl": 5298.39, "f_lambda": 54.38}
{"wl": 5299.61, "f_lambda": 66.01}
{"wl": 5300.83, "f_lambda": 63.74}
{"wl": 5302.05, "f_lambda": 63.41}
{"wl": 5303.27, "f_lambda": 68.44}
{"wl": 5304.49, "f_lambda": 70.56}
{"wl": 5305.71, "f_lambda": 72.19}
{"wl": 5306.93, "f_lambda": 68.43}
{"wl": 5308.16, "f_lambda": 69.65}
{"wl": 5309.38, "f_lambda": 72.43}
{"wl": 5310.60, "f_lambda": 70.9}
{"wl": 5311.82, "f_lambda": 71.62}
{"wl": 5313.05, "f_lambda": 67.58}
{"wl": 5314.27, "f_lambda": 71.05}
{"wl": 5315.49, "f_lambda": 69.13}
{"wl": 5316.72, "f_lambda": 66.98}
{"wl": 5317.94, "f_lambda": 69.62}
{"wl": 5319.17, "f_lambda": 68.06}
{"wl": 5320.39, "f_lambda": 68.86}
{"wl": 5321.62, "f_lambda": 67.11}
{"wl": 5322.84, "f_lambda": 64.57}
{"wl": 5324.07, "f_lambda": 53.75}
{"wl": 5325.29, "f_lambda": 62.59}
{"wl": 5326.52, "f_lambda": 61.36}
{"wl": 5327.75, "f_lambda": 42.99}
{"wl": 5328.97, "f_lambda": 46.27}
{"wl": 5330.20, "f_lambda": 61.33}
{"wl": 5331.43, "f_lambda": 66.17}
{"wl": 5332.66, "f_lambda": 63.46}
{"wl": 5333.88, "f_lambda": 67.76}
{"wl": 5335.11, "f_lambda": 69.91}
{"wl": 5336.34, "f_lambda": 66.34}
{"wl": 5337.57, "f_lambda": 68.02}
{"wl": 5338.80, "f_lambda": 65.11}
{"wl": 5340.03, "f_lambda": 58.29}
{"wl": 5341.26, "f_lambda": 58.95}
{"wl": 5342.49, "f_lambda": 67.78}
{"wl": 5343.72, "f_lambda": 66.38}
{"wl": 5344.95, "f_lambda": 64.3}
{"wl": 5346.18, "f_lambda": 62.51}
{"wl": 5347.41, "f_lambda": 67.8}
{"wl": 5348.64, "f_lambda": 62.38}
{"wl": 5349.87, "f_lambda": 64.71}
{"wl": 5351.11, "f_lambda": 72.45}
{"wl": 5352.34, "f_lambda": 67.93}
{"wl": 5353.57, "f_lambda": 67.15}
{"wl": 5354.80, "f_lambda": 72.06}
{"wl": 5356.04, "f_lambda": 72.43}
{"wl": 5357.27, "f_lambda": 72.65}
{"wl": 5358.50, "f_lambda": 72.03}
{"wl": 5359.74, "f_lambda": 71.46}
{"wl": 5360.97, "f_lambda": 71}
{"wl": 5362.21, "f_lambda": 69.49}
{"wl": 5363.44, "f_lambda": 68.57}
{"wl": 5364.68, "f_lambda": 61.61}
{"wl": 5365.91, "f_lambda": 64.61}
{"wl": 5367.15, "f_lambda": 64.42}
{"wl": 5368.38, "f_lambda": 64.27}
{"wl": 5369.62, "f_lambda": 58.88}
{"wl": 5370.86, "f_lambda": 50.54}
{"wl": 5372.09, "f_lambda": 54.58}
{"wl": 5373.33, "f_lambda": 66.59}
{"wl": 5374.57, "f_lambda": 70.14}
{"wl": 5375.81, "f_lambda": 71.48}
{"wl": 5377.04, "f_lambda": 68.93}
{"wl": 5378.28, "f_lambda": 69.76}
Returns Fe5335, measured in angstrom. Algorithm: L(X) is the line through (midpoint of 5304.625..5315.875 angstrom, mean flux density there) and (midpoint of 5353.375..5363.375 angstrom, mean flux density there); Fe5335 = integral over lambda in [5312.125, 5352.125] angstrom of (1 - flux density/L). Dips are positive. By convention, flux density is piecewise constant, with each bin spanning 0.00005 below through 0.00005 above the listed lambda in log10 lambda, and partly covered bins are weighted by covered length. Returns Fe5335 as 3.64 angstrom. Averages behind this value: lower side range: 70.4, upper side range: 71.1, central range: 64.3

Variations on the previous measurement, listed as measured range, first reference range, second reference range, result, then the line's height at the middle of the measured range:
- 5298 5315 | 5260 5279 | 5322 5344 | -2.4 angstrom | 59.7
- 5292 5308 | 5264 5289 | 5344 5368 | -0.9 angstrom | 62.2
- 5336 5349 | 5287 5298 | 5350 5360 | 1.0 angstrom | 70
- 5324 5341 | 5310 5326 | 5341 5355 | 1.4 angstrom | 66.6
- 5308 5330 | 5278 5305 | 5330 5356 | 0.4 angstrom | 65.9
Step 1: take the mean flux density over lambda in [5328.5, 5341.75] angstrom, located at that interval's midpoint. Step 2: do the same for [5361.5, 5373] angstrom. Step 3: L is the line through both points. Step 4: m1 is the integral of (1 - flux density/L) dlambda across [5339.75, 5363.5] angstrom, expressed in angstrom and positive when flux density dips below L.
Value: -1.9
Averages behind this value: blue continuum 63.1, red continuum 62.1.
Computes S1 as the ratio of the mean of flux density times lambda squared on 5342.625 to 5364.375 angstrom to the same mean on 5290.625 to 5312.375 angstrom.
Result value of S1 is 1.0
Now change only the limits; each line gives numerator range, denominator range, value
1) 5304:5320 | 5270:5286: 1.14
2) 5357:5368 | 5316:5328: 1.10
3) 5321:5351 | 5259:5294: 1.04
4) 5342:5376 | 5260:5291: 1.13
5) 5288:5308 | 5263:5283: 1.17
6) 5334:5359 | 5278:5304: 1.04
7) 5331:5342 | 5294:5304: 1.04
